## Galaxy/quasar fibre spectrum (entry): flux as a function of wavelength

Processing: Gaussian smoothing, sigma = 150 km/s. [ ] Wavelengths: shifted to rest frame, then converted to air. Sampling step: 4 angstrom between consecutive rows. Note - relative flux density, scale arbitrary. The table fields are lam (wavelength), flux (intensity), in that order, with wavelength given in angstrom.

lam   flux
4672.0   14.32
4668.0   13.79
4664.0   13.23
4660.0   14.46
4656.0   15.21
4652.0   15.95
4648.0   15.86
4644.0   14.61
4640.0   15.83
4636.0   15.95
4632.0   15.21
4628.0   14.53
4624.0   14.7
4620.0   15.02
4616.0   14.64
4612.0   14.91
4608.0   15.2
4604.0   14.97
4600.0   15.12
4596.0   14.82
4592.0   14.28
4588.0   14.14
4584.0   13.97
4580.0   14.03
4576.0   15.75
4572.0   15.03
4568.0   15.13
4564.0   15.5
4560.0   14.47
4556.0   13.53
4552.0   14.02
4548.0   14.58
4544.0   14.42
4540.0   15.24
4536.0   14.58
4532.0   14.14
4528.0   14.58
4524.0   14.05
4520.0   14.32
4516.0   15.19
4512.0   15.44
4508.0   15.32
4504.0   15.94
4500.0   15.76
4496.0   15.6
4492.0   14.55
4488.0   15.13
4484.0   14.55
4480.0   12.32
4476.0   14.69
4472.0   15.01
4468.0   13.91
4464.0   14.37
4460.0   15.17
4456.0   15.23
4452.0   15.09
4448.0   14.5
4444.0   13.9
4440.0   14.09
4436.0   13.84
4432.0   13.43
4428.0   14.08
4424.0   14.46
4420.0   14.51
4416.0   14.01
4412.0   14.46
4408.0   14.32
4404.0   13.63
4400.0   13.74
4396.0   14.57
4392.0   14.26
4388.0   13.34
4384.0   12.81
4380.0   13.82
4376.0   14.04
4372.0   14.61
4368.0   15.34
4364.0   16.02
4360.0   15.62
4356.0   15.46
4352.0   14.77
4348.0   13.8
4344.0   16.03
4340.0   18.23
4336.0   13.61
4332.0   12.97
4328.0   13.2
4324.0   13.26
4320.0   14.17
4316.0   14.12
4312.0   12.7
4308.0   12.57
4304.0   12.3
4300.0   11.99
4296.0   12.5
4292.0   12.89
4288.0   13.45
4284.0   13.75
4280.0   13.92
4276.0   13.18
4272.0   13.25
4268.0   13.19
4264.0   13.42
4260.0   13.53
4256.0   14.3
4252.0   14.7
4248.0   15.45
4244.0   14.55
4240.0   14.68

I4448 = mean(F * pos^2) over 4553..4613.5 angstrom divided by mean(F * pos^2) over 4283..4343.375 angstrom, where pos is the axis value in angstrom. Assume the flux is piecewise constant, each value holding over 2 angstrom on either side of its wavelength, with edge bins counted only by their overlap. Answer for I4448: 1.23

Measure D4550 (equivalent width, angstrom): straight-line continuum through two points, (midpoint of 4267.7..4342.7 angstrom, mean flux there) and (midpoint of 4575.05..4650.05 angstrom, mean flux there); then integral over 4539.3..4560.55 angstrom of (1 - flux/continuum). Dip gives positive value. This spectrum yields 0.4 angstrom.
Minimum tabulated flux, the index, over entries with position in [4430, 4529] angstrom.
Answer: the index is 12.32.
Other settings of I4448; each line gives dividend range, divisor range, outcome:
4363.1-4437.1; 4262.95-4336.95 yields 1.12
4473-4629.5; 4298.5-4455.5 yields 1.12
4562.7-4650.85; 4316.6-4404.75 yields 1.16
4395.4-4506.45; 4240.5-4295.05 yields 1.14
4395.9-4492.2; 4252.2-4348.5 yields 1.12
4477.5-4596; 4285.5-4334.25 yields 1.25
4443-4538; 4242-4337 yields 1.20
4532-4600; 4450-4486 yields 1.05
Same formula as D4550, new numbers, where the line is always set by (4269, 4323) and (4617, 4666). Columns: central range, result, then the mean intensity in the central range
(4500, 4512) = -1.11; 15.6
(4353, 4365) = -1.88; 15.6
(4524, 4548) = -0.14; 14.5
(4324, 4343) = -1.57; 14.5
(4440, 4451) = -0.24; 14.3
